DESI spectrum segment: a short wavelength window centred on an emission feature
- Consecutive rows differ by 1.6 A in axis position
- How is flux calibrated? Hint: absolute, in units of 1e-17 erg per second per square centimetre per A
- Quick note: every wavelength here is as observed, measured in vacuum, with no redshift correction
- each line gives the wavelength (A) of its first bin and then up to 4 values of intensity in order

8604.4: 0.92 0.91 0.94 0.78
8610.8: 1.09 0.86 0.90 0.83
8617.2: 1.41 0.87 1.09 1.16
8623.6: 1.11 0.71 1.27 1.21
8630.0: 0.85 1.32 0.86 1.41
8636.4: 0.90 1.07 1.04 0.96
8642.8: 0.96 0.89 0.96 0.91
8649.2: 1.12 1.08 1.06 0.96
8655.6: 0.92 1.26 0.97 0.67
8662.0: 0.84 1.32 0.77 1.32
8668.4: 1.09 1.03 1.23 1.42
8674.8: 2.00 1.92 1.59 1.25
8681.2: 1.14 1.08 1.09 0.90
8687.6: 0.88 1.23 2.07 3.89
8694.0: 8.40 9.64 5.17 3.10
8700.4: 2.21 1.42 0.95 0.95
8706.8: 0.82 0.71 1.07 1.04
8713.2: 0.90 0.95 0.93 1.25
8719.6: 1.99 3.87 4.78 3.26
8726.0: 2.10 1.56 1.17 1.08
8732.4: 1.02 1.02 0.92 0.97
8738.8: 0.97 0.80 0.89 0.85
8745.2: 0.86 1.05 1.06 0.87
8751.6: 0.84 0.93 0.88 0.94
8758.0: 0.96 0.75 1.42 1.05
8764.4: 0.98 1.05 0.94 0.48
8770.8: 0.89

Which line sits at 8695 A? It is H-alpha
